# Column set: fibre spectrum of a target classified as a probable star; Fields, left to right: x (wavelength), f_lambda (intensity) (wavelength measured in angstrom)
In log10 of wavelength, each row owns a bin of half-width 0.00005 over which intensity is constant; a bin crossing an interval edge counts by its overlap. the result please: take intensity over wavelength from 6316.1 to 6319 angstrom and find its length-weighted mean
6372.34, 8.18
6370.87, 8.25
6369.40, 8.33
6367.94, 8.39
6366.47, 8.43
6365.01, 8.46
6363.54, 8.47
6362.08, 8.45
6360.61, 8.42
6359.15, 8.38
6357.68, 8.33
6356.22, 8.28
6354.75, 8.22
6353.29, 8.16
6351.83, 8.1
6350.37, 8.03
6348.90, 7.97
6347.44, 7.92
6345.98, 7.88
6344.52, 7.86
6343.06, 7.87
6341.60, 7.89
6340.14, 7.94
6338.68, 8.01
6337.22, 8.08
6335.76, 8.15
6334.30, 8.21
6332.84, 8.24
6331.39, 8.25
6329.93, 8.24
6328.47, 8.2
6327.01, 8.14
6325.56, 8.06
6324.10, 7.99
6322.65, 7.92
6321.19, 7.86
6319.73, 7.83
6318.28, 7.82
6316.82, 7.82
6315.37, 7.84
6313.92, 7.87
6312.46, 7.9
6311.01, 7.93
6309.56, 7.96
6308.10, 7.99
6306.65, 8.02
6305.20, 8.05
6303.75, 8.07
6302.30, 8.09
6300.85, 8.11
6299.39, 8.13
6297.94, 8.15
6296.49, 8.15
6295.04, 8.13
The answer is 7.81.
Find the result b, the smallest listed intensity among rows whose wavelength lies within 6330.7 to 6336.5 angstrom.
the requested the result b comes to 8.15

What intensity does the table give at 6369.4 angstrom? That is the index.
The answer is 8.33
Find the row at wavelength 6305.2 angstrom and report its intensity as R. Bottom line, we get 8.05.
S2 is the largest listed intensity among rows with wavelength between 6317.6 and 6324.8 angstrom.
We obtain 7.99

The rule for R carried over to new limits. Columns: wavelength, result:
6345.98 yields 7.88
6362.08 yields 8.45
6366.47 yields 8.43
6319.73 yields 7.83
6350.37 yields 8.03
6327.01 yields 8.14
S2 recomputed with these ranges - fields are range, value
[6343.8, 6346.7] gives 7.88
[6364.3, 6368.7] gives 8.46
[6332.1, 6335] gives 8.24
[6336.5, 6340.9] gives 8.08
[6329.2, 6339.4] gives 8.25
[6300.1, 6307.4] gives 8.11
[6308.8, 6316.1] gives 7.96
